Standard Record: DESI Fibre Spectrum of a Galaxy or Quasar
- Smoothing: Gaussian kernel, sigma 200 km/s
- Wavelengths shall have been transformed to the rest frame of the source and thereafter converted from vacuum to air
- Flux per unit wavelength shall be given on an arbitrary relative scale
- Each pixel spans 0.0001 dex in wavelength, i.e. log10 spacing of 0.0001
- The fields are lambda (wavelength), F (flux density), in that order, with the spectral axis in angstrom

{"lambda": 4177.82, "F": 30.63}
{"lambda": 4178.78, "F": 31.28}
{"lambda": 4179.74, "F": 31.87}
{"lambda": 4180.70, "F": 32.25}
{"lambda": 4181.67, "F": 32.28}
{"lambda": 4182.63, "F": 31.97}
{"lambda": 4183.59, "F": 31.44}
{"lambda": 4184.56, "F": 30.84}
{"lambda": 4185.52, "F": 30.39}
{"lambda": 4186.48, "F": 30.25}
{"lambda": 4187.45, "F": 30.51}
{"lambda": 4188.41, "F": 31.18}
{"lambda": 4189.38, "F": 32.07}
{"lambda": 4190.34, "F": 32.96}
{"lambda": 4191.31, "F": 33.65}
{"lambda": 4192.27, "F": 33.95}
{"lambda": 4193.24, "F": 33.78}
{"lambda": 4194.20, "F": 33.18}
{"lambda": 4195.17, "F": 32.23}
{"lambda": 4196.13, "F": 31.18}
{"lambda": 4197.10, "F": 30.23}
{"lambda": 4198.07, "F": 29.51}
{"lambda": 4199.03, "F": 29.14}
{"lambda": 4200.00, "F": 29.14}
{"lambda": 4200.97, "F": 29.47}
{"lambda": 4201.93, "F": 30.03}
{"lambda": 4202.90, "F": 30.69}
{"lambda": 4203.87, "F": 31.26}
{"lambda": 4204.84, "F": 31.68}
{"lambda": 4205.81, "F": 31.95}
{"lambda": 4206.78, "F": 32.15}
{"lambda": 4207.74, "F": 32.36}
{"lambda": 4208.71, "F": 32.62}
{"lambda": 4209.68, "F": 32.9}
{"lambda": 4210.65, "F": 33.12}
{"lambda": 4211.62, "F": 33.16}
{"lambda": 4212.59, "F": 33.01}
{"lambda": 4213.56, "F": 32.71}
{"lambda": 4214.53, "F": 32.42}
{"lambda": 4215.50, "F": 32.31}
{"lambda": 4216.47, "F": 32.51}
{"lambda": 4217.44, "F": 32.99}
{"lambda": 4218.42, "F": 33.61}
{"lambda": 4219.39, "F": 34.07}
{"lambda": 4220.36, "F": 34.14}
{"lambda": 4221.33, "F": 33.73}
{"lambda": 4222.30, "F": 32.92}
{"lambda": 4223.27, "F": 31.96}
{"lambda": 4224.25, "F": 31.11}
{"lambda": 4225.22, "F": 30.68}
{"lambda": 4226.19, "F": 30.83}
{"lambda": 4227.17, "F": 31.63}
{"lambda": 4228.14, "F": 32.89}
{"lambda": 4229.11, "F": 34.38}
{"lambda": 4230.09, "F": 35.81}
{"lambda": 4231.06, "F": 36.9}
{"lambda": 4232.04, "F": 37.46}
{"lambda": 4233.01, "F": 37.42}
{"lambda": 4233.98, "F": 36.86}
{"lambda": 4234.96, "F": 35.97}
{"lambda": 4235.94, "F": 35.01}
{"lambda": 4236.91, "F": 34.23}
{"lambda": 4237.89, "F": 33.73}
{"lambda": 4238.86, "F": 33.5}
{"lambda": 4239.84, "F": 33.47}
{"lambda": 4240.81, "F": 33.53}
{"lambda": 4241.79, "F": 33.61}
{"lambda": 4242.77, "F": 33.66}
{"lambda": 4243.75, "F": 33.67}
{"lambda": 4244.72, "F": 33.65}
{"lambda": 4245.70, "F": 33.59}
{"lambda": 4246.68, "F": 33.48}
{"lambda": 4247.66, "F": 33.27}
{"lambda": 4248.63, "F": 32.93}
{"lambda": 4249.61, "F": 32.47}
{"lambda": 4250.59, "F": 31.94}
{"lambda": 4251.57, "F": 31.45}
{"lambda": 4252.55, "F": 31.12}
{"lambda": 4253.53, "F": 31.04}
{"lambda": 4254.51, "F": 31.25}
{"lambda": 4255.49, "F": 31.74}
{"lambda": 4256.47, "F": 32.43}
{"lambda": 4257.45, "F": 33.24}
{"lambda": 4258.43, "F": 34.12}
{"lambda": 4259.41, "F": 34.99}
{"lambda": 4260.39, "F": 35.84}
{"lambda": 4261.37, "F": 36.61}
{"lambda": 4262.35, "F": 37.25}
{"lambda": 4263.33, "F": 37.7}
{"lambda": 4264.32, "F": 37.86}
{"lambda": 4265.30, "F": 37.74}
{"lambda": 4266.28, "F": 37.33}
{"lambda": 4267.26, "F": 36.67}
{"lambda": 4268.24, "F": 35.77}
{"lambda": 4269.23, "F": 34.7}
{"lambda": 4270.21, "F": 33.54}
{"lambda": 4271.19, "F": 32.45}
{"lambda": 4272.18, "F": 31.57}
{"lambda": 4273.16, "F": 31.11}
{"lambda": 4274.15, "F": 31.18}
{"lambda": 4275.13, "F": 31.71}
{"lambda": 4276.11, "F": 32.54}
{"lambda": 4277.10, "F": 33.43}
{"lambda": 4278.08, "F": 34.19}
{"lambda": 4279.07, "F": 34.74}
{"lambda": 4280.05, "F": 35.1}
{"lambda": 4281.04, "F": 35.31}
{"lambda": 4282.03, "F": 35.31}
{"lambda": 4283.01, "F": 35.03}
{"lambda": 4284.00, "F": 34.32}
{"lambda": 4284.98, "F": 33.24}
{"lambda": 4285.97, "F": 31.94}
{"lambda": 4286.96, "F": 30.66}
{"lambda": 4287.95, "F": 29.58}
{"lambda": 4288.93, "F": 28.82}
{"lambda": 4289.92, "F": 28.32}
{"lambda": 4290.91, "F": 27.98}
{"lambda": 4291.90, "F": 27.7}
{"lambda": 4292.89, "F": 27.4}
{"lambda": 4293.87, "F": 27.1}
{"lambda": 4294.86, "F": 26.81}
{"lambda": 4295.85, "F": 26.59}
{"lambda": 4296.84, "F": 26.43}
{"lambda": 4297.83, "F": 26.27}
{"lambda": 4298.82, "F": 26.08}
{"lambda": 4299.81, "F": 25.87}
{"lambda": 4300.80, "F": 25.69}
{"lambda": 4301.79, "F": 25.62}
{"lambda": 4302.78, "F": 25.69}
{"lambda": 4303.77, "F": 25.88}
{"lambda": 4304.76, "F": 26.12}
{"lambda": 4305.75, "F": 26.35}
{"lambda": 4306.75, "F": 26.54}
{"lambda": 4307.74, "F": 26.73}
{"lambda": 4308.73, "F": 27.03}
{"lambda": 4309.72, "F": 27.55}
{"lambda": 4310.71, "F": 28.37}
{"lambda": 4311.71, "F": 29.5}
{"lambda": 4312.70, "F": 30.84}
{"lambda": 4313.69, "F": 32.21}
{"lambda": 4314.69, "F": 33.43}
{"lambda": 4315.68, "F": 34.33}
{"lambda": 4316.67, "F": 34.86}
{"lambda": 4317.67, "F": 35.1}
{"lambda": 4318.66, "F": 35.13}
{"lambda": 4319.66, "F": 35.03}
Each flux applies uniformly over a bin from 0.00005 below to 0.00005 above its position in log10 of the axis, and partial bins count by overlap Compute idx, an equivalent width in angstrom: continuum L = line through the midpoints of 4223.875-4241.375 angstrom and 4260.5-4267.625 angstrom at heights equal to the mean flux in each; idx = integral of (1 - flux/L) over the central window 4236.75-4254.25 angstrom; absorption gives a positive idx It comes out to 1.2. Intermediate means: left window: 34.2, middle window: 33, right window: 37.3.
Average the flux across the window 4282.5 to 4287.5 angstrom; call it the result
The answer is 33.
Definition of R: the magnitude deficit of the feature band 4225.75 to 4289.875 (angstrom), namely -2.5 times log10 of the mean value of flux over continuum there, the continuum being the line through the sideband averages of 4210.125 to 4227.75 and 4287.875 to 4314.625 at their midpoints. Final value -0.13 mag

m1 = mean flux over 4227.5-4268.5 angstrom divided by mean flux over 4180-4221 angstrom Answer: 1.08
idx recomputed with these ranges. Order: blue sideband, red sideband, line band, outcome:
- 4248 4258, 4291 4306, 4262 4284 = -3.8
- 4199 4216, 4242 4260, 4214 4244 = -1.4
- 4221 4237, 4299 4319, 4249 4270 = -1.5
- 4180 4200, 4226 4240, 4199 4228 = 1.1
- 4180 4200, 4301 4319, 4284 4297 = 0.4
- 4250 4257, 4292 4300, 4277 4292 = -2.3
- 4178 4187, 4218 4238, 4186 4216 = 0.6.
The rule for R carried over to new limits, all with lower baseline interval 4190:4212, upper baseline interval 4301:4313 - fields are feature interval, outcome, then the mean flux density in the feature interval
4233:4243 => -0.15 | 34.5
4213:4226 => -0.06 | 32.7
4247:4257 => -0.09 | 32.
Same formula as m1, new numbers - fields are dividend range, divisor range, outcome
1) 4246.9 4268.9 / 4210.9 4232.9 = 1.03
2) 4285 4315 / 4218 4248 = 0.82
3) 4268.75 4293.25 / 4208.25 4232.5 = 0.97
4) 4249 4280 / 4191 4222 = 1.05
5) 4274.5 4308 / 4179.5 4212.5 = 0.93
